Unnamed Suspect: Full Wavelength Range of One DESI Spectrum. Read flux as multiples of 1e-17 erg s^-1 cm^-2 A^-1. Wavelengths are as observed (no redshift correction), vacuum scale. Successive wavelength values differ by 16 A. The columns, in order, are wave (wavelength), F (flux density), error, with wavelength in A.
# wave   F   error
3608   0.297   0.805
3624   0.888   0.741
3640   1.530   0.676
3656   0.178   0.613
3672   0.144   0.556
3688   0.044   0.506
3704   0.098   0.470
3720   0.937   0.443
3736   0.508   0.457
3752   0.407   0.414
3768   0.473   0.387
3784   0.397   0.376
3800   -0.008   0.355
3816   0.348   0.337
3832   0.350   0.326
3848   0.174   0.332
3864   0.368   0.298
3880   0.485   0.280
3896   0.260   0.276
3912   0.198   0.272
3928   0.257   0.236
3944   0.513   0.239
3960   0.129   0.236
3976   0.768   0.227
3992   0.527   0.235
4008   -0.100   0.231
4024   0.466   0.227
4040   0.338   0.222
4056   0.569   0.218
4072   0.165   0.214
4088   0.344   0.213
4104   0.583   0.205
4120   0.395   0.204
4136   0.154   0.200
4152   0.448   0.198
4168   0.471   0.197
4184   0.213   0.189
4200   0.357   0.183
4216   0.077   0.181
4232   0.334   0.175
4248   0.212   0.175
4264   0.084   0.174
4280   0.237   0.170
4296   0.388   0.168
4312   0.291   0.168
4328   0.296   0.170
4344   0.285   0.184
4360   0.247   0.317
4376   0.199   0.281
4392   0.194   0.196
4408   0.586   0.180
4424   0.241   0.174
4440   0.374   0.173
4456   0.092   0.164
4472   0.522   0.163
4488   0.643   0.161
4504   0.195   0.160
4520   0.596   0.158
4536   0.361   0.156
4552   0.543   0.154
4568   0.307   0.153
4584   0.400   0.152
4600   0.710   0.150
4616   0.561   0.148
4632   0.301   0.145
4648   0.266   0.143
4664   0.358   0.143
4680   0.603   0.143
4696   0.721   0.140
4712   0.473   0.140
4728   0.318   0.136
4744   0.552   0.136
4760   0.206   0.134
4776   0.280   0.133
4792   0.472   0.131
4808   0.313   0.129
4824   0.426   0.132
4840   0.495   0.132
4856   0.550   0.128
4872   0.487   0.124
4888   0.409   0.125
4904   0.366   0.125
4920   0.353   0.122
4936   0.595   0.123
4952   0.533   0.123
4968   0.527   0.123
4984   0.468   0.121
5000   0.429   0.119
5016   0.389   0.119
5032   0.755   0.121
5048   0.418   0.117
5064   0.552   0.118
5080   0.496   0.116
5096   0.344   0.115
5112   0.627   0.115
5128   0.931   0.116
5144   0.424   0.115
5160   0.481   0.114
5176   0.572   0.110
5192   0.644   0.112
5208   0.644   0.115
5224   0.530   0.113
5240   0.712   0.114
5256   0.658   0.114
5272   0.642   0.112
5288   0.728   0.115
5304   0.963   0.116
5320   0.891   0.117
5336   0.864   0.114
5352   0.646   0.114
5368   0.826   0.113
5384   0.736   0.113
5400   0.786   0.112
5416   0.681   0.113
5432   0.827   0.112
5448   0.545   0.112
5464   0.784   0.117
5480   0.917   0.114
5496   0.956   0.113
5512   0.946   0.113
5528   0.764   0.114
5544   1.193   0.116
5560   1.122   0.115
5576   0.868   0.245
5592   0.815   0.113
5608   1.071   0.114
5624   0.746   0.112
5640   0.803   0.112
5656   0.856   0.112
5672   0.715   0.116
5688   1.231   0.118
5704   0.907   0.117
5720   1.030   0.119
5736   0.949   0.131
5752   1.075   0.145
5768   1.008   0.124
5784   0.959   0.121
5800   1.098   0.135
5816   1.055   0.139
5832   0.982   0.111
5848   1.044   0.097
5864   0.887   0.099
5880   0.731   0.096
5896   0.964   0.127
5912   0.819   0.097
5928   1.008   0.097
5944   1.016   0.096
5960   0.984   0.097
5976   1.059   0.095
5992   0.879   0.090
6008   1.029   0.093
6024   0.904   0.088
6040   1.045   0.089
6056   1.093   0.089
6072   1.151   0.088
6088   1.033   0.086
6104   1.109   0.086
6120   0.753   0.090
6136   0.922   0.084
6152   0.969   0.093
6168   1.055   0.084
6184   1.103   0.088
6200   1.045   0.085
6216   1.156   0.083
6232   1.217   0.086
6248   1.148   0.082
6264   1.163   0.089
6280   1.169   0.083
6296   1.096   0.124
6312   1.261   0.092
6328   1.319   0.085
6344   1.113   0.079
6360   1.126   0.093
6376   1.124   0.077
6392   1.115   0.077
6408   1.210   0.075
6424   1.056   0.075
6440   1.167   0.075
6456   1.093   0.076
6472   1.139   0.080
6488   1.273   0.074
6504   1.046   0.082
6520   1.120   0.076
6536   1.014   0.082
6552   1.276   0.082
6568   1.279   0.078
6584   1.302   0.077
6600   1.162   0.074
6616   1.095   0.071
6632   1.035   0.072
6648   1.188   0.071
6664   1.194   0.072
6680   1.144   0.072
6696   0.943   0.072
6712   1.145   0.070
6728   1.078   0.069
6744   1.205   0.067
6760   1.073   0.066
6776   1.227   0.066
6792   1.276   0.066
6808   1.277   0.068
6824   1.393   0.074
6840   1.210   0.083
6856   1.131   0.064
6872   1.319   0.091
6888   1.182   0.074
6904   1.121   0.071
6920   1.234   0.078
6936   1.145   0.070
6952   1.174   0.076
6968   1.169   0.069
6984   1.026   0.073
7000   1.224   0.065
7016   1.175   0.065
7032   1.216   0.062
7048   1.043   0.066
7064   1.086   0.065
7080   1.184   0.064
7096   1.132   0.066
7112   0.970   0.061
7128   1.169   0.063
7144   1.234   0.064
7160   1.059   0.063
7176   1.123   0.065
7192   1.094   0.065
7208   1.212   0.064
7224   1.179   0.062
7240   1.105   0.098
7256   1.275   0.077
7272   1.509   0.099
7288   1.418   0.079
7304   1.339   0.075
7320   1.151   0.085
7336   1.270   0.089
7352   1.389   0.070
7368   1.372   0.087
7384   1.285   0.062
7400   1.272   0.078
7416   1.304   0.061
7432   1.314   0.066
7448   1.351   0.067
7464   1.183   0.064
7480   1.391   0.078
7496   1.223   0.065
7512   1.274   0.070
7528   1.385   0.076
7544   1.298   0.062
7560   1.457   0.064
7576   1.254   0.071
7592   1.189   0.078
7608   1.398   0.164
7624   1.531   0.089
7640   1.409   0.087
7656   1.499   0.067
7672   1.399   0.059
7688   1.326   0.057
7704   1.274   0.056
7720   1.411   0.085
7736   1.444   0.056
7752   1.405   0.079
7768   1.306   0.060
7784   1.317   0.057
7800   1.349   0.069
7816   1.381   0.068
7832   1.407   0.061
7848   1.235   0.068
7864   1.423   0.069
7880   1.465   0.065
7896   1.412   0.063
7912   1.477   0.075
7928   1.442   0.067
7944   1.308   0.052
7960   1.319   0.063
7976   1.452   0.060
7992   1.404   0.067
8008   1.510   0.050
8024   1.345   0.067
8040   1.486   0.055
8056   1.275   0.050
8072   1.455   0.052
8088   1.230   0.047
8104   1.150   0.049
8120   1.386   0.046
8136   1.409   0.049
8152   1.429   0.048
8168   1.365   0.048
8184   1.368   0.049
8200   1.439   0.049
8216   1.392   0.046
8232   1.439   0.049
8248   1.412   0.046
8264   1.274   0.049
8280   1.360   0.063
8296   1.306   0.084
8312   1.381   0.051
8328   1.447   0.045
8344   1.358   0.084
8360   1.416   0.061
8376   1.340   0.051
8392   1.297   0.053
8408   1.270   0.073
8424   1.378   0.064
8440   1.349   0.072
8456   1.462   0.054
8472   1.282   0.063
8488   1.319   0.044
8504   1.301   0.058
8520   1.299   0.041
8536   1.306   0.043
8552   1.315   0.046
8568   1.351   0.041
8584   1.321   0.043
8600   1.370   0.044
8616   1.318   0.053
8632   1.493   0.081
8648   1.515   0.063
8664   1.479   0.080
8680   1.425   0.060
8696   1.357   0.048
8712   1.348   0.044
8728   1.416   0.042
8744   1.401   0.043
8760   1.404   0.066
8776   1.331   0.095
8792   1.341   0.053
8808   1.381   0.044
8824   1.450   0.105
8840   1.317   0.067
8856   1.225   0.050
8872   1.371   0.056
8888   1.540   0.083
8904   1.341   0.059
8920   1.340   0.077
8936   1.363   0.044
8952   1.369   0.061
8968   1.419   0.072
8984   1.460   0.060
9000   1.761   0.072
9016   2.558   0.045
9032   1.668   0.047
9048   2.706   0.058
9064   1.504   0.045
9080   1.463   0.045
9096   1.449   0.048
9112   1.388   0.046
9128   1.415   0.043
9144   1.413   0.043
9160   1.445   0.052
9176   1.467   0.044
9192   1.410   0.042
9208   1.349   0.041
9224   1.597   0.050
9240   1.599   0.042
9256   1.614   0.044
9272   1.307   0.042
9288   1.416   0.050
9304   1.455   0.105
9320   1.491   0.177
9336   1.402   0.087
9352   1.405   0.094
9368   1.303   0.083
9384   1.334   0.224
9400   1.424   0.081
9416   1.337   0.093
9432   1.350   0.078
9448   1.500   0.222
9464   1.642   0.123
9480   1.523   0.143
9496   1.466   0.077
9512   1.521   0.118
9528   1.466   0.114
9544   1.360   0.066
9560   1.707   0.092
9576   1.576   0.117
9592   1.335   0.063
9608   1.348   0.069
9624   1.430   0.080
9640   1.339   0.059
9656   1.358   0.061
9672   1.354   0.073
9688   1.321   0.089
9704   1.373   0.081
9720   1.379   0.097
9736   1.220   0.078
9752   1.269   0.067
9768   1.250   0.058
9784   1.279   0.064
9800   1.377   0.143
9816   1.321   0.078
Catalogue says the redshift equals 0.374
